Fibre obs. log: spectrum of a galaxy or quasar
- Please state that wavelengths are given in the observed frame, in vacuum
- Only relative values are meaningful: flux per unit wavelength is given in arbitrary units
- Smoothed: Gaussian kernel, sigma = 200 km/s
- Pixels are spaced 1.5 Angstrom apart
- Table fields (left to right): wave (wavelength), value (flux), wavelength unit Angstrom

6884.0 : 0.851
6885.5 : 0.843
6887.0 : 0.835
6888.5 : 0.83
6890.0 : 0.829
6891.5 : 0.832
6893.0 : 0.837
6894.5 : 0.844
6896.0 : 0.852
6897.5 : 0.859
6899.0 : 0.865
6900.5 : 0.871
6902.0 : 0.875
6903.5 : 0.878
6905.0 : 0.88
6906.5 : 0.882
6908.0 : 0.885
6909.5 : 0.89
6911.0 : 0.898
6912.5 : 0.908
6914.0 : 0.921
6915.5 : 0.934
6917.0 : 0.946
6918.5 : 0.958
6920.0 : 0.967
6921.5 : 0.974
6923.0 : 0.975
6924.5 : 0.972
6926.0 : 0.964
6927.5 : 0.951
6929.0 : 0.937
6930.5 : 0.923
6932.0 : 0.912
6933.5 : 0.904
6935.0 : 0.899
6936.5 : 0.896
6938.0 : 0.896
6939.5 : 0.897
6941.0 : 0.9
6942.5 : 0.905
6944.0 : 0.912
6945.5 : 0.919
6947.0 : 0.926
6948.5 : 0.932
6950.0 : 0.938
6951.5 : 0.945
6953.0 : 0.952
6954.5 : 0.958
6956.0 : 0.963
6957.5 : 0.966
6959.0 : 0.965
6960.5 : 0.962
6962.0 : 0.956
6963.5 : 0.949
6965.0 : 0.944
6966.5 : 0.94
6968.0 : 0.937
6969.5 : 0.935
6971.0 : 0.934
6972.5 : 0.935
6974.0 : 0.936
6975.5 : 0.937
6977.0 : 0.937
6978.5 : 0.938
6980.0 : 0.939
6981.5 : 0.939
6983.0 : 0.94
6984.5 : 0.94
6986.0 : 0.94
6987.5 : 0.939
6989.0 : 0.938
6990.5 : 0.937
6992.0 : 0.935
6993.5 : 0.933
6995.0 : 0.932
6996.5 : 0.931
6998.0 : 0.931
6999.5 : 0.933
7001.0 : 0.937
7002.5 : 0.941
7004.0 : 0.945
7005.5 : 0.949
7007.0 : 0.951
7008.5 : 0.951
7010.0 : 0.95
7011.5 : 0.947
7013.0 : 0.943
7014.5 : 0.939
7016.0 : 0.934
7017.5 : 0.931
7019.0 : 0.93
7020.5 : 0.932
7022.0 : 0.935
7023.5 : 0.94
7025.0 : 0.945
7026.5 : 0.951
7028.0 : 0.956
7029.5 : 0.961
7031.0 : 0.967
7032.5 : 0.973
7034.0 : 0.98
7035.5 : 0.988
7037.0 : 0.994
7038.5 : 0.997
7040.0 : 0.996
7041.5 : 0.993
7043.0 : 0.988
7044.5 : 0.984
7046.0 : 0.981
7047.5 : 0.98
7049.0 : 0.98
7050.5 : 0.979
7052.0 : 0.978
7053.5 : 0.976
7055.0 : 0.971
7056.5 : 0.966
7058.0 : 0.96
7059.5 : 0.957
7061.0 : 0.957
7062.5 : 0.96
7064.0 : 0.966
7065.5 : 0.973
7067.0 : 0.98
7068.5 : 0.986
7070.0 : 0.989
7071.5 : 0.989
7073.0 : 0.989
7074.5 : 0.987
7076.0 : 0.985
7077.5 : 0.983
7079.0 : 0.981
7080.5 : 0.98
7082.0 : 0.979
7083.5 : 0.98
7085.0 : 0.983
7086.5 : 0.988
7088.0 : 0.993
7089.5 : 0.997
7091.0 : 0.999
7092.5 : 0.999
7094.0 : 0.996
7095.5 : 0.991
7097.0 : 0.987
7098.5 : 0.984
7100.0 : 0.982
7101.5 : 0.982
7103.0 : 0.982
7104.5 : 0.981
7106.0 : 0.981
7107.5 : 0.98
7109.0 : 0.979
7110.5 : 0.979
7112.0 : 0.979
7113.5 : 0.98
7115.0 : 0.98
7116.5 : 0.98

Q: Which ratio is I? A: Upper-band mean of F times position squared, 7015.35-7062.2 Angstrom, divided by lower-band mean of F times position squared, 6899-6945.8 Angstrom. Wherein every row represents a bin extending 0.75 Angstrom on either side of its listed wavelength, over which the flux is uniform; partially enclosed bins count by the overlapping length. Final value 1.1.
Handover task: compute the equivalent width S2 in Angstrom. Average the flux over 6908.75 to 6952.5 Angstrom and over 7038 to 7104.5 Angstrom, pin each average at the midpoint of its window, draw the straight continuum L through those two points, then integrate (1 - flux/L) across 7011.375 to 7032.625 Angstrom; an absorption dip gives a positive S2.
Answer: 0.4 Angstrom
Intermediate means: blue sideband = 0.928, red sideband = 0.982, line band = 0.945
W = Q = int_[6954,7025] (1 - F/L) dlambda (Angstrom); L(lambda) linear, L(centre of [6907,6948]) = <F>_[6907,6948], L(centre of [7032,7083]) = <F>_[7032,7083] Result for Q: 0.7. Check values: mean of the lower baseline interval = 0.925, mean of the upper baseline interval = 0.98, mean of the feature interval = 0.942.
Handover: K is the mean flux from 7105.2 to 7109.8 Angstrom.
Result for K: 0.98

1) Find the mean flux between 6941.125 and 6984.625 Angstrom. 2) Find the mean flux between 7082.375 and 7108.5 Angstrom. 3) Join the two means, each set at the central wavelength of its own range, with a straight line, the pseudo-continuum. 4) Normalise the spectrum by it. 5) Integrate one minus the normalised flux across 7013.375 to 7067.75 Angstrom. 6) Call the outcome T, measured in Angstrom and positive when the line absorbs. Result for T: 0.10 Angstrom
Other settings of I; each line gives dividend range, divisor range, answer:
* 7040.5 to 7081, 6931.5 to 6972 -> 1.08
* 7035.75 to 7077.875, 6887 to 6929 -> 1.14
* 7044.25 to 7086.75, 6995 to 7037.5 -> 1.05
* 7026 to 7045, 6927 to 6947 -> 1.11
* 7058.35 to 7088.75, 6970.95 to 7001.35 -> 1.07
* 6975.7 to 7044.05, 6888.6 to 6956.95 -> 1.07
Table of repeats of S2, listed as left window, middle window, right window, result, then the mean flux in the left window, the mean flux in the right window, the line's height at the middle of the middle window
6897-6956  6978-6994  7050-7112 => 0.1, 0.919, 0.981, 0.943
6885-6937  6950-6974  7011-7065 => -0.6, 0.898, 0.964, 0.925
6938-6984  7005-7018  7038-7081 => 0.2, 0.937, 0.979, 0.959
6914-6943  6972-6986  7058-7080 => 0.1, 0.932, 0.977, 0.948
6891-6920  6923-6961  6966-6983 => -0.8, 0.888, 0.937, 0.914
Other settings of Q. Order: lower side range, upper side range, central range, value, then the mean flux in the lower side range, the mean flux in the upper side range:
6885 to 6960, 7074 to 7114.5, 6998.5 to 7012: 0.01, 0.908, 0.985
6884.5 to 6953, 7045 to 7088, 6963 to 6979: -0.16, 0.902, 0.978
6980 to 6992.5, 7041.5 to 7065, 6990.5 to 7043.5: 0.13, 0.939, 0.973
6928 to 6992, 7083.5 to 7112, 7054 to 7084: -0.01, 0.933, 0.986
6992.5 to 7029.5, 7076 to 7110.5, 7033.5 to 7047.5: -0.47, 0.941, 0.986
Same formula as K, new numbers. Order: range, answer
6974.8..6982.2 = 0.938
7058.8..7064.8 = 0.96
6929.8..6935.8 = 0.909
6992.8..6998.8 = 0.932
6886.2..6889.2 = 0.833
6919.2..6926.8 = 0.97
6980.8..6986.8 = 0.94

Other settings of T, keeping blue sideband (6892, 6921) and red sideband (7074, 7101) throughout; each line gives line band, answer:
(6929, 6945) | 0.04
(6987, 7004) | 0.06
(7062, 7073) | -0.02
